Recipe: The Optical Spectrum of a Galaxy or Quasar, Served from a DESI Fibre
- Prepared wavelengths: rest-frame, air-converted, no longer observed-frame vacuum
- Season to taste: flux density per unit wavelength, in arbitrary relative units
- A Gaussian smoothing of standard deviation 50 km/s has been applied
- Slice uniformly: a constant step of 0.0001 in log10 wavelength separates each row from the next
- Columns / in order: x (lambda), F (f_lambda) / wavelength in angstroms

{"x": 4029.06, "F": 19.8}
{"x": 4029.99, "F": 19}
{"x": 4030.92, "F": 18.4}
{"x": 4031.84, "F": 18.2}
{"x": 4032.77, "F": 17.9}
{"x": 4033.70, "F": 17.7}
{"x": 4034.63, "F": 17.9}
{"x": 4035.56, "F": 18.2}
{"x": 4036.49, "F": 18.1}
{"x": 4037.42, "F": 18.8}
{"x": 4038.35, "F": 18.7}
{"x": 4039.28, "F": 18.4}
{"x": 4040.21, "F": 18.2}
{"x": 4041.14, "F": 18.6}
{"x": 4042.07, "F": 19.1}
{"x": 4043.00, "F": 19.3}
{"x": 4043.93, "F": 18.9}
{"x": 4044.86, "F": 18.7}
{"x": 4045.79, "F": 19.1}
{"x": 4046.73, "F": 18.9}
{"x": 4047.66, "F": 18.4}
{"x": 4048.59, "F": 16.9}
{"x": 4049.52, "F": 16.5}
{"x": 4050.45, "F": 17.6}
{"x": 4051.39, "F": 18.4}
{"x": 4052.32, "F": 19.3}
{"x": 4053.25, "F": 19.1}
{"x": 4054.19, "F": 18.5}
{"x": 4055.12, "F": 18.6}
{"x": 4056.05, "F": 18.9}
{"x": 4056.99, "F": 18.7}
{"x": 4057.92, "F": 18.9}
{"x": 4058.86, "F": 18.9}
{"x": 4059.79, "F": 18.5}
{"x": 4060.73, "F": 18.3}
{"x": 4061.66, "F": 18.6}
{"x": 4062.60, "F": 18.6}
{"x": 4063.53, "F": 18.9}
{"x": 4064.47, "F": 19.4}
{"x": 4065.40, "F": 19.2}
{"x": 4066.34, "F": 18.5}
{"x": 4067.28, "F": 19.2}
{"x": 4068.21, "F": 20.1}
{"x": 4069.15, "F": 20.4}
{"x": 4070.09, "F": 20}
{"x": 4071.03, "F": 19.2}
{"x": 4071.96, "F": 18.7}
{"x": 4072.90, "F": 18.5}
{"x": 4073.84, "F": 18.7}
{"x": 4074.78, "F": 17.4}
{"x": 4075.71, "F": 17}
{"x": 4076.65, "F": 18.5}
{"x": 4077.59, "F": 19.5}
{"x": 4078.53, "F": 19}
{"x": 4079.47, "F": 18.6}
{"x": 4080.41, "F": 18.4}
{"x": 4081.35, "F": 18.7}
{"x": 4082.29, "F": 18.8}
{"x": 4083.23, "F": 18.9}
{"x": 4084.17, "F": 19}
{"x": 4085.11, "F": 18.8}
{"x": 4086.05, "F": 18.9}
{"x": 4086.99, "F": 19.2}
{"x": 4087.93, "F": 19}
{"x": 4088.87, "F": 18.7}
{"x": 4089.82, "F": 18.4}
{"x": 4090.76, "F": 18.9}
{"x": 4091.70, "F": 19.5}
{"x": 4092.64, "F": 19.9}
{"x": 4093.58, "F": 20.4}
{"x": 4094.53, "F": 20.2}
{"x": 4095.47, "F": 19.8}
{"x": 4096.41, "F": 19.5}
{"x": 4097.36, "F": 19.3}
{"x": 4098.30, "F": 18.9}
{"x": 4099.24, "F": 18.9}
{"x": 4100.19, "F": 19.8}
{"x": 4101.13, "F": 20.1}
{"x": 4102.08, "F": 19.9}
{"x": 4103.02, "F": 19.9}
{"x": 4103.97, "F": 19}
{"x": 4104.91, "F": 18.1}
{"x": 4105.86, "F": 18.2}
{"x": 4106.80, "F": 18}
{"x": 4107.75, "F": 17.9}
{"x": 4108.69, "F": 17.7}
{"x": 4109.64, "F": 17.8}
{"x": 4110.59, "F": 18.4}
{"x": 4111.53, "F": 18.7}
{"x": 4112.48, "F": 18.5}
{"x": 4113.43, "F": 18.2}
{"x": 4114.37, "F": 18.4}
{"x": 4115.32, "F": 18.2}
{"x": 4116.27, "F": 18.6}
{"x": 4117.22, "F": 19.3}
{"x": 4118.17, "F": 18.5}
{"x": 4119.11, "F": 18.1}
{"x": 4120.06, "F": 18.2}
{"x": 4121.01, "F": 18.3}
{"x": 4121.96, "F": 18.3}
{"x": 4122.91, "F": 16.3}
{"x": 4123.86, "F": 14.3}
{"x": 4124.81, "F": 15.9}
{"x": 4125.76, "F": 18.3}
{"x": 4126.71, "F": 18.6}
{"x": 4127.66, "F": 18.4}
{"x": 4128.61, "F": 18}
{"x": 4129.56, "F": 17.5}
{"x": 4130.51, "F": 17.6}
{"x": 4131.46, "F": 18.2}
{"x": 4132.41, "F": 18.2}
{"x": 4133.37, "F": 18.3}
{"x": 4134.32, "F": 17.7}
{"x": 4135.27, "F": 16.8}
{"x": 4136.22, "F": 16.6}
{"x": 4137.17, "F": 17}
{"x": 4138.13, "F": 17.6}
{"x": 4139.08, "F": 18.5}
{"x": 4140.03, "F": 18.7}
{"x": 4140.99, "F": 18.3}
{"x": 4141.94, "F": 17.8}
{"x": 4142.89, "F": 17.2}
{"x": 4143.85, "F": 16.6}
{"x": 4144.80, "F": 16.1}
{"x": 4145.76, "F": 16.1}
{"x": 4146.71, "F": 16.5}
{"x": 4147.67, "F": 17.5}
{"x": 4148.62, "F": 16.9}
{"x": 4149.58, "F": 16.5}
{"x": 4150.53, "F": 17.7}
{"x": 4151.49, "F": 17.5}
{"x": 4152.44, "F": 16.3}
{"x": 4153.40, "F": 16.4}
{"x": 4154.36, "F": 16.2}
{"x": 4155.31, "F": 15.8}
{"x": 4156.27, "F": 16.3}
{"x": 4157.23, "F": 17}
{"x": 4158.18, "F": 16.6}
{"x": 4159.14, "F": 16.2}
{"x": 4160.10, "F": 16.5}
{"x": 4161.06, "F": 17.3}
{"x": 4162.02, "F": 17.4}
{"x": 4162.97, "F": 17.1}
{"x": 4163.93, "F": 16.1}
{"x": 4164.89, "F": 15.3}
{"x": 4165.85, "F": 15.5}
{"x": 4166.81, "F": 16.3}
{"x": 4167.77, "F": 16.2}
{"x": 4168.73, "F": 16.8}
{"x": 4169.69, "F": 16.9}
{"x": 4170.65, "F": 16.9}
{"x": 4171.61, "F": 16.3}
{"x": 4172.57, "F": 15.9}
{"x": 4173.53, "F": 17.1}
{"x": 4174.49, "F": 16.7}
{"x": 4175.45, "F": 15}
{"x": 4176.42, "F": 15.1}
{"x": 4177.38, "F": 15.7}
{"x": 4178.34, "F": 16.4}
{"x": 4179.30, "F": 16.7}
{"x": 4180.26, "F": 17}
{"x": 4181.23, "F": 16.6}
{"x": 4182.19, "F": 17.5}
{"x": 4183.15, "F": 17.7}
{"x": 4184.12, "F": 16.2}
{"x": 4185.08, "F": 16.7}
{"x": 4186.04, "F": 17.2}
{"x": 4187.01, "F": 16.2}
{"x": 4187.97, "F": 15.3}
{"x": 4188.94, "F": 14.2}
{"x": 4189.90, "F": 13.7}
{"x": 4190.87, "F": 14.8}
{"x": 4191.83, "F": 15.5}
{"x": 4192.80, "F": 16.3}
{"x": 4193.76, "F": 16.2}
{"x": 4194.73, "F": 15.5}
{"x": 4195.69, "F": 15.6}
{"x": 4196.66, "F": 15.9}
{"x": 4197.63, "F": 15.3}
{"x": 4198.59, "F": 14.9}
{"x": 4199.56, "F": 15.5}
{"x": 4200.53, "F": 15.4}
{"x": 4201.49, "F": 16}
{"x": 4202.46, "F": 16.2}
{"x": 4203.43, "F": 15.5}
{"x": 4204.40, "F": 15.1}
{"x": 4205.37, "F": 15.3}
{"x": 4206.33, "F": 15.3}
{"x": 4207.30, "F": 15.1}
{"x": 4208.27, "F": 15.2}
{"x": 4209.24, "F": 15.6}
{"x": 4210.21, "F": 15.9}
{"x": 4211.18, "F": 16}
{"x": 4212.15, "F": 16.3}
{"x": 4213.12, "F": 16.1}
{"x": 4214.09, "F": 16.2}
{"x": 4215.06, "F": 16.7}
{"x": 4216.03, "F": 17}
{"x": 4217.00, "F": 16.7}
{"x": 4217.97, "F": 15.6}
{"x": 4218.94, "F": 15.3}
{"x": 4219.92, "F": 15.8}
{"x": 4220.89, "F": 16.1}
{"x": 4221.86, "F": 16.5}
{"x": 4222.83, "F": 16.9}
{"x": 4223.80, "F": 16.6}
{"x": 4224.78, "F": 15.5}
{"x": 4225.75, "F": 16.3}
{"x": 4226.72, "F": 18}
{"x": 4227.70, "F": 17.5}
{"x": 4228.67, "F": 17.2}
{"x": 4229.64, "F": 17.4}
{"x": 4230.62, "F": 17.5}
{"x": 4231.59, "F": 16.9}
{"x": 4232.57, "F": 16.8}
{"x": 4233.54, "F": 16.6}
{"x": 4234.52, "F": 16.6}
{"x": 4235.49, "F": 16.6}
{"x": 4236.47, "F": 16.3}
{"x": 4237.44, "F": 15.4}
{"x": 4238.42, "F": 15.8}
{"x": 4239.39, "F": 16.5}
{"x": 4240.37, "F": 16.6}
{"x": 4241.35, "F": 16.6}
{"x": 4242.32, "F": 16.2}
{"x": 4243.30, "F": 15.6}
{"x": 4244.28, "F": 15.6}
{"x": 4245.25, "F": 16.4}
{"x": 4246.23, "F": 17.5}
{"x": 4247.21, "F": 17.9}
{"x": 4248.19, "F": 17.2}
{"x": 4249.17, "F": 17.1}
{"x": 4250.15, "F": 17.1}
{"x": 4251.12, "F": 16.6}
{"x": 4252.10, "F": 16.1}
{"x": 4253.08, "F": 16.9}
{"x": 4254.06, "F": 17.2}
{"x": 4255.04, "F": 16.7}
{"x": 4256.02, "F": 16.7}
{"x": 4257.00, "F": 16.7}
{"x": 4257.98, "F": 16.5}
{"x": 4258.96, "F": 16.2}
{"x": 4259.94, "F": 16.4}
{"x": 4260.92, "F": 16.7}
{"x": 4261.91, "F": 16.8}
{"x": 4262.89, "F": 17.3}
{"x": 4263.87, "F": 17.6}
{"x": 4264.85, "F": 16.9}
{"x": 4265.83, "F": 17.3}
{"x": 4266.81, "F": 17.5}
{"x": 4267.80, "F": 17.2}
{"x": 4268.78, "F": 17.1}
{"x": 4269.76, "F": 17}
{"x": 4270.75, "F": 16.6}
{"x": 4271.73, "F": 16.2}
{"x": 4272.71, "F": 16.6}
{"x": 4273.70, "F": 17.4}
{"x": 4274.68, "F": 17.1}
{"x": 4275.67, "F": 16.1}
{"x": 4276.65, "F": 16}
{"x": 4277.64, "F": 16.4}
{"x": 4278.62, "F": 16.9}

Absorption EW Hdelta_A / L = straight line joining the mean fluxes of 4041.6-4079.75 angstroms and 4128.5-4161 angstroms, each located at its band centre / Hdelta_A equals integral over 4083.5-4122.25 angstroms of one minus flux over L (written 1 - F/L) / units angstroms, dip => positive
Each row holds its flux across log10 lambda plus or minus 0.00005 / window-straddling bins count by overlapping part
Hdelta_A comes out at -2.0 angstroms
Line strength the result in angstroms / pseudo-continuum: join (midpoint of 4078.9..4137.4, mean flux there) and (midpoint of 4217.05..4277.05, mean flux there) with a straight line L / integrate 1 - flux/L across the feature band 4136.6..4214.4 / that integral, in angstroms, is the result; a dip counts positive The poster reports 5.8 angstroms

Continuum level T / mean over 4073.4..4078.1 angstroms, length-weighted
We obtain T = 18.2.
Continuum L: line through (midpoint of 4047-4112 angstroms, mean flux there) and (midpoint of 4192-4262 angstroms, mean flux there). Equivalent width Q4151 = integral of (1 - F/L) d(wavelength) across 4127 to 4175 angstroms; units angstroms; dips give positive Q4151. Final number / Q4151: 1.7 angstroms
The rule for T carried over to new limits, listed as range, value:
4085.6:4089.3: 19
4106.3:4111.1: 18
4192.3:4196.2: 15.9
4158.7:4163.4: 16.9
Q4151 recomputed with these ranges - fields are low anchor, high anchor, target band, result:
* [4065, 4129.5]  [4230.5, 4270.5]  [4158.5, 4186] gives 1.9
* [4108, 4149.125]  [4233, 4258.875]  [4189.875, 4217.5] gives 2.0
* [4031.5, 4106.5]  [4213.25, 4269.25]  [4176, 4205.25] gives 2.4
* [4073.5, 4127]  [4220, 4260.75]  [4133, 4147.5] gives 0.6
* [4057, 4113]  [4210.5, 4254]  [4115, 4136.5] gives 0.6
